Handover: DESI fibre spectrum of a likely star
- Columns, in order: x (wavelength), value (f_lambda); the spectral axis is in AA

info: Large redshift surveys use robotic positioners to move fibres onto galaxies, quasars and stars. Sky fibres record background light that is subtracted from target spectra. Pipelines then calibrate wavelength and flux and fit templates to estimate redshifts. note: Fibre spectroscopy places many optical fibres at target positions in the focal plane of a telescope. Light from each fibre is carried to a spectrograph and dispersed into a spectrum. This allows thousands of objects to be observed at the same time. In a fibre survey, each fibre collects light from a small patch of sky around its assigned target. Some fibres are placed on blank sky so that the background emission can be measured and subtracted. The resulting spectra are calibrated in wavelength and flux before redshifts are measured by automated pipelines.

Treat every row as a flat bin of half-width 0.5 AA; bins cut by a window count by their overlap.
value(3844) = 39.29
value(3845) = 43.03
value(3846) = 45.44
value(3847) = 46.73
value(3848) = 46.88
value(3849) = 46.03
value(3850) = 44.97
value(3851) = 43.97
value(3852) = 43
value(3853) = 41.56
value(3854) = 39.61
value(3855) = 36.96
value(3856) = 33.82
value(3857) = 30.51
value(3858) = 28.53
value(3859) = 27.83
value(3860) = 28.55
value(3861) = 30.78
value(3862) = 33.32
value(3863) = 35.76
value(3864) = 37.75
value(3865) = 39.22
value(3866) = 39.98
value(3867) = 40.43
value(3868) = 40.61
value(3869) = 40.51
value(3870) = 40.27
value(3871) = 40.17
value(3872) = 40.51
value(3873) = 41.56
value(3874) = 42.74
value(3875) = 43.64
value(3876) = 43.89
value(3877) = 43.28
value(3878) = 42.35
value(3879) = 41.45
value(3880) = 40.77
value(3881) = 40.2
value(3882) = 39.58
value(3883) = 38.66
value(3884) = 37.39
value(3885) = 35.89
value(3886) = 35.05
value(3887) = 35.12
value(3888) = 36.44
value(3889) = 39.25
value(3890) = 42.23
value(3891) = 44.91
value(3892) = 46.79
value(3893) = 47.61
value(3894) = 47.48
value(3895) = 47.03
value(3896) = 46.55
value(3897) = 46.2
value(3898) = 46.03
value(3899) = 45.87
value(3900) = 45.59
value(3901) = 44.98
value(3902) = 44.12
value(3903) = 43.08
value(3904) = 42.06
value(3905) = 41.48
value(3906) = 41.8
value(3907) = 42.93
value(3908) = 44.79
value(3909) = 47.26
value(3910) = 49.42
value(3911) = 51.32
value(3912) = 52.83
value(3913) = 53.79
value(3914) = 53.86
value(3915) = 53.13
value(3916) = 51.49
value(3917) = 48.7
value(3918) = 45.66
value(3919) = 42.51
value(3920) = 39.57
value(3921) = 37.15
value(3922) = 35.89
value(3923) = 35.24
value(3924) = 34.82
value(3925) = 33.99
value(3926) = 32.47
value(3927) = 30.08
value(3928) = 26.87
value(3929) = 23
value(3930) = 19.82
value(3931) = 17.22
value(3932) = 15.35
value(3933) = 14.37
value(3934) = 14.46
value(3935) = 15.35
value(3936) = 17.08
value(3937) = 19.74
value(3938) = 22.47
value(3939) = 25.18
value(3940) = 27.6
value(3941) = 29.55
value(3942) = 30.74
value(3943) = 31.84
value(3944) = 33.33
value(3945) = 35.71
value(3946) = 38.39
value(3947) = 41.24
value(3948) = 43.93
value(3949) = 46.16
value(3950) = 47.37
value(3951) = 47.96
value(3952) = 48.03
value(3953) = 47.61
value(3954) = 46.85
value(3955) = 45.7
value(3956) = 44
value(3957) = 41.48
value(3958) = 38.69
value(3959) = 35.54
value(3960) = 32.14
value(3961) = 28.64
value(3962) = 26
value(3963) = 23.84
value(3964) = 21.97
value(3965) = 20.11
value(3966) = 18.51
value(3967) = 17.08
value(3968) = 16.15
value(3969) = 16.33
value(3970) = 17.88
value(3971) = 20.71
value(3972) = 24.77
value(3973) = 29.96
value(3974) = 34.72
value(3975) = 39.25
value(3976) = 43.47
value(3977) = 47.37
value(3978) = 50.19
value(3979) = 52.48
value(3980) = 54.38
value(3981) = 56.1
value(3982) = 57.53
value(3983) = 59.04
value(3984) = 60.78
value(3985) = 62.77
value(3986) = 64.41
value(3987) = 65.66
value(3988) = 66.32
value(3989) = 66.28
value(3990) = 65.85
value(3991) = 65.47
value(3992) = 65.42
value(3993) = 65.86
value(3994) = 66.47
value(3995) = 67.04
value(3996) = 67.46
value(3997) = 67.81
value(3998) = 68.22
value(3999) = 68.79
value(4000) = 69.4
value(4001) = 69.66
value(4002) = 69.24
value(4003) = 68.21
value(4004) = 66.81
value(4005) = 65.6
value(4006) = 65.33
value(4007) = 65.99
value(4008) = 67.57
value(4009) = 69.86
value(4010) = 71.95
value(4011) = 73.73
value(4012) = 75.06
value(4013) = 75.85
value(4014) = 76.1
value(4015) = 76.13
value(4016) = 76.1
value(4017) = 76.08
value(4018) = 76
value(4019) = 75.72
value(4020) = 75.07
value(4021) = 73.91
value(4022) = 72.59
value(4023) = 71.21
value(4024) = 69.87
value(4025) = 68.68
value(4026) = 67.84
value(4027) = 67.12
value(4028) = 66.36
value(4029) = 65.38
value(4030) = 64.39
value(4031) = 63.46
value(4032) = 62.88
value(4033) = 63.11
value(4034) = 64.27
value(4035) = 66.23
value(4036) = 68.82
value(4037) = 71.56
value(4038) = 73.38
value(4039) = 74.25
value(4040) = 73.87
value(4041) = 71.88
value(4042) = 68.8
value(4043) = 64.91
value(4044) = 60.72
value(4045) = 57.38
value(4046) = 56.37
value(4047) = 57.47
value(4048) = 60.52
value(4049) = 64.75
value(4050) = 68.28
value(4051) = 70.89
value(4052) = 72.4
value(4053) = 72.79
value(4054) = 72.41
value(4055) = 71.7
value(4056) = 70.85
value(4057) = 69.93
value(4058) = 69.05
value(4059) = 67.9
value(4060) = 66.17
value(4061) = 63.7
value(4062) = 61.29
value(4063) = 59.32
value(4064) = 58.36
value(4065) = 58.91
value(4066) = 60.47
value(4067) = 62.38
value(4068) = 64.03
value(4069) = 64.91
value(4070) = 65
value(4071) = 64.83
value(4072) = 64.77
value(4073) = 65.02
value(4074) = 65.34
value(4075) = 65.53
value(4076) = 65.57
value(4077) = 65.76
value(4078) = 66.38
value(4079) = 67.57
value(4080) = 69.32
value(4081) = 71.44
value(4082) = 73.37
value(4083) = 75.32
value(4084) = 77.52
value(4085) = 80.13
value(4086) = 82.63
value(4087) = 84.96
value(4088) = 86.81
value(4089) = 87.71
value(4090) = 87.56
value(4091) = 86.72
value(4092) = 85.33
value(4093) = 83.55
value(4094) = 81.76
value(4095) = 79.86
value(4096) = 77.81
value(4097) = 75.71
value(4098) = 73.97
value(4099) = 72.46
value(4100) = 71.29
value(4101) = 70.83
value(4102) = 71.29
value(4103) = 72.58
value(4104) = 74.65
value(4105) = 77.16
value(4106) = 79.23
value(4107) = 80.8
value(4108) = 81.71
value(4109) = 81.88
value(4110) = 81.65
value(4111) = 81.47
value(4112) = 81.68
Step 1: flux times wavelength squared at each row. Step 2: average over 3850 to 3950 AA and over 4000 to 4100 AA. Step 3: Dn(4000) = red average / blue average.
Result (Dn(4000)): 2.0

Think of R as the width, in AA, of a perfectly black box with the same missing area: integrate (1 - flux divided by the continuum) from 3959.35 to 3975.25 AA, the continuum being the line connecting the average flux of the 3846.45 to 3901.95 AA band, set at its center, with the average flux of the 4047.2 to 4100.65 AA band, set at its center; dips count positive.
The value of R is 8.90 AA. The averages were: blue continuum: 40.5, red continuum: 71.1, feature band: 24.1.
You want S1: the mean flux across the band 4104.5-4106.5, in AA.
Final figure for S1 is 78.2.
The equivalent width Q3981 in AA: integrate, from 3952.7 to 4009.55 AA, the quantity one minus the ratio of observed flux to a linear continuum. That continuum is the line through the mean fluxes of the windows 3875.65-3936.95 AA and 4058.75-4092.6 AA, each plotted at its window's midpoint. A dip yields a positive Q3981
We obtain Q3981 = 4.0 AA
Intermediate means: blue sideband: 39.1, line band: 49.9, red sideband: 70.4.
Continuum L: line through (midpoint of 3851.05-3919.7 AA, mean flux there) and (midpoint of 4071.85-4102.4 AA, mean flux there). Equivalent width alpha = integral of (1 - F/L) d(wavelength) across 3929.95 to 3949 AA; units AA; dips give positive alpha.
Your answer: 9.14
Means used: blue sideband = 41.9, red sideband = 75.4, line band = 26.6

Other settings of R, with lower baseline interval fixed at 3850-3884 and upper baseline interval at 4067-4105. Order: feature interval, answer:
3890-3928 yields 1.0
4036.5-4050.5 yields 0.2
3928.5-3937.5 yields 5.8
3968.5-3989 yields 3.7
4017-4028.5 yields -1.4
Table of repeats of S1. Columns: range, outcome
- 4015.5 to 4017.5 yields 76.1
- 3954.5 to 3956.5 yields 44.9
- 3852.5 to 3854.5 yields 40.6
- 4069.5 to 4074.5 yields 65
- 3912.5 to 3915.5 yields 53.6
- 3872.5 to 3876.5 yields 43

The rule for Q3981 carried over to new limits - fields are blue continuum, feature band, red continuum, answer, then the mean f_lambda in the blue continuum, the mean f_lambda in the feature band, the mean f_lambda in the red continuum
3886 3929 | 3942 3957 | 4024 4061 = 2.5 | 43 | 42.3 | 67.1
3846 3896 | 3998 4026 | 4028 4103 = -4.5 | 40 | 71.4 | 69.8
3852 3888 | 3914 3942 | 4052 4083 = 9.5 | 38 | 30.4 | 66.4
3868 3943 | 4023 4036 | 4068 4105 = -0.7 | 38.3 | 66.1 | 74.2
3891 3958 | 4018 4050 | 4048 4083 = -3.8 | 38.7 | 67.3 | 66.5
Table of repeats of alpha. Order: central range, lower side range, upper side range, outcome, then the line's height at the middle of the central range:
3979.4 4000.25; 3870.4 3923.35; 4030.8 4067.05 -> -2.5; 57.3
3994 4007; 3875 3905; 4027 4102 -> -1.7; 59.7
